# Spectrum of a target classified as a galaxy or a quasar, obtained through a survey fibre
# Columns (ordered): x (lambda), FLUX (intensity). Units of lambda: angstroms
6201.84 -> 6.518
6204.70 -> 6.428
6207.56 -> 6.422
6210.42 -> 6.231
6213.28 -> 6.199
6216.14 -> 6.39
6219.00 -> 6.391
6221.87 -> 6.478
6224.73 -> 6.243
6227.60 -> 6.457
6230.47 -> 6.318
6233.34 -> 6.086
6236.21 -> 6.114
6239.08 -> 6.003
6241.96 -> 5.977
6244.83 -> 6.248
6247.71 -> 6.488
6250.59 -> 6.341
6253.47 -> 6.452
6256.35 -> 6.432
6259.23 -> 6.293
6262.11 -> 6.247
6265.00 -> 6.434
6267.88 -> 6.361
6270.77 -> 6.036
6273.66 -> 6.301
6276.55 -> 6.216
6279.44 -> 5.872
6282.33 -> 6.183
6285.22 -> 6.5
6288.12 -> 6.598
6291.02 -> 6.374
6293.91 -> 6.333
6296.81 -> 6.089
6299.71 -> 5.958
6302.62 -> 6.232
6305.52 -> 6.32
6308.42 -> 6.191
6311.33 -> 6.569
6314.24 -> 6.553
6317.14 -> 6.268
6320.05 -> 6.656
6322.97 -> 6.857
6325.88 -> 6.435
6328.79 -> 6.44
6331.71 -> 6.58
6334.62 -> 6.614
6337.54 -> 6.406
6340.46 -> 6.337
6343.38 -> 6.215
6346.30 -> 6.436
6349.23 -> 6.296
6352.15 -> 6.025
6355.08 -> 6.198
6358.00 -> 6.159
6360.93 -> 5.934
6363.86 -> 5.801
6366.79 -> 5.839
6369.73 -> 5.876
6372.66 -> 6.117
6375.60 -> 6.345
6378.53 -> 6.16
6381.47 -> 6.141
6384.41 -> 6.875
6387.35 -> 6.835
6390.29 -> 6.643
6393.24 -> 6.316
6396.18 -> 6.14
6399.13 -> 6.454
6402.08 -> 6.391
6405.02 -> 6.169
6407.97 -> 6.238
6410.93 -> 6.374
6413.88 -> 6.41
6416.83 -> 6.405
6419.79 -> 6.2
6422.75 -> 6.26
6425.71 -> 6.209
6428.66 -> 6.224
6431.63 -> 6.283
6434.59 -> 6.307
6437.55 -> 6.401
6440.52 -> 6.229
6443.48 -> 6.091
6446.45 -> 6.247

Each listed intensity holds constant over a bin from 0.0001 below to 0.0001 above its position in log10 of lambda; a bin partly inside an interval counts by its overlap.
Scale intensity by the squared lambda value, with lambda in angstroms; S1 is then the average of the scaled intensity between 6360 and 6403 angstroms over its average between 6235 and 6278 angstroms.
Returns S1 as 1.04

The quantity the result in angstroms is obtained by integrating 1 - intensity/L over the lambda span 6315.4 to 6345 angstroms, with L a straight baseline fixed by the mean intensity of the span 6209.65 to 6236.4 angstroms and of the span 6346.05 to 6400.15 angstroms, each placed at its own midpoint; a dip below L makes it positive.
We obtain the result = -1.1 angstroms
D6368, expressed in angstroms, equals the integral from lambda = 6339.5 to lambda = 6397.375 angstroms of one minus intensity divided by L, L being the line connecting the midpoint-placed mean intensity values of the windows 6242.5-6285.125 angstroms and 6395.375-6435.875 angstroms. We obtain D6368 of 0.50 angstroms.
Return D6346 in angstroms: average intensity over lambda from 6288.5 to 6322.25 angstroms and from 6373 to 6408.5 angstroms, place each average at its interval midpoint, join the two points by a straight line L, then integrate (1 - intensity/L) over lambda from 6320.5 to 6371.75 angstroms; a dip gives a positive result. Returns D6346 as 0.8 angstroms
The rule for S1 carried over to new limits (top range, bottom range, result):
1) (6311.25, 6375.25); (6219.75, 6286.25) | 1.03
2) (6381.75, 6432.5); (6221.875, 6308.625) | 1.06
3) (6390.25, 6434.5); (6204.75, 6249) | 1.07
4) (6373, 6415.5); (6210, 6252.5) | 1.07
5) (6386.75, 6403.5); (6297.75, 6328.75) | 1.03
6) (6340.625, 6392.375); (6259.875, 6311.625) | 1.02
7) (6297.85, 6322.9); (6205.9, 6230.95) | 1.03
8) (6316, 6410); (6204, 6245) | 1.05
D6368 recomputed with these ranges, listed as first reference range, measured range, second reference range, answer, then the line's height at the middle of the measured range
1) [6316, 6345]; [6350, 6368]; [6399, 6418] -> 1.2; 6.43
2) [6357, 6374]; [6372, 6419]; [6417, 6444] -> -2.2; 6.09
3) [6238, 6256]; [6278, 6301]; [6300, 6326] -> 0.5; 6.37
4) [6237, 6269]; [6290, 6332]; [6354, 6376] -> -1.6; 6.15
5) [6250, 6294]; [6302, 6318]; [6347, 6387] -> -0.3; 6.25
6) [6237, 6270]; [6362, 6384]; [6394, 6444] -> 0.7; 6.29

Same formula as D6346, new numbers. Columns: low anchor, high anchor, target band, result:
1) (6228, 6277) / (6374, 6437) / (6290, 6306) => 0.2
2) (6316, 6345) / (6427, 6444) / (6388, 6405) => -0.1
